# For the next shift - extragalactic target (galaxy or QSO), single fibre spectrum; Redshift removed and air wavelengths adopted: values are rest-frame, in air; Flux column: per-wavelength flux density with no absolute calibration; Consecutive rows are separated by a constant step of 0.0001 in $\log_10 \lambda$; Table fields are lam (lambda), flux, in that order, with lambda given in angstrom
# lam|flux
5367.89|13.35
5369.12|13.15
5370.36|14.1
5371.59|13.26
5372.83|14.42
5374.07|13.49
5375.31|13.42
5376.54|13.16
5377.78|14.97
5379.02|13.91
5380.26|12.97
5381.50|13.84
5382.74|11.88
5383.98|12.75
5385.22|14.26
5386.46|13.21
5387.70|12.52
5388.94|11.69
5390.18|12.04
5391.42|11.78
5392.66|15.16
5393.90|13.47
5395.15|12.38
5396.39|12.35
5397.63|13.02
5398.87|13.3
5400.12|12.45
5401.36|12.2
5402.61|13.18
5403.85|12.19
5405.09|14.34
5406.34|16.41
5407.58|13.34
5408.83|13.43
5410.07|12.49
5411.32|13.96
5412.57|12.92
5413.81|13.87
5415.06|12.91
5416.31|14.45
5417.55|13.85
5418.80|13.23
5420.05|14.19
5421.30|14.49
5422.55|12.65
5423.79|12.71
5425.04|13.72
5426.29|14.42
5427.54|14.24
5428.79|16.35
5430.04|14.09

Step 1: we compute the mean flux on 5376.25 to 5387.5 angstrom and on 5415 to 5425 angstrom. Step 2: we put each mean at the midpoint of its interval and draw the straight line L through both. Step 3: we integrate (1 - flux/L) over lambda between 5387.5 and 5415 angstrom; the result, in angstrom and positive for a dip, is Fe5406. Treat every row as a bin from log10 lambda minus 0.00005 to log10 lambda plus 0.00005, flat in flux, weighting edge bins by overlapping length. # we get 0.8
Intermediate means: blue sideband 13.4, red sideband 13.6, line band 13.1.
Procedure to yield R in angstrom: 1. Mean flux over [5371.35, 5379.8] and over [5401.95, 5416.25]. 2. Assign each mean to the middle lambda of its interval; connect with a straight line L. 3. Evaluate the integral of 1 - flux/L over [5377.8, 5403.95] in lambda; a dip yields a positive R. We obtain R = 1.4 angstrom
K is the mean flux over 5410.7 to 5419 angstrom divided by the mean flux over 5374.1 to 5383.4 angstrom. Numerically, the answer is 1.01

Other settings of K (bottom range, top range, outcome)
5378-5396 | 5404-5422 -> 1.06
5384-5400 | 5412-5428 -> 1.06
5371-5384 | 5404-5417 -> 1.02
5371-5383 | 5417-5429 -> 1.02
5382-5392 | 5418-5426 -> 1.08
